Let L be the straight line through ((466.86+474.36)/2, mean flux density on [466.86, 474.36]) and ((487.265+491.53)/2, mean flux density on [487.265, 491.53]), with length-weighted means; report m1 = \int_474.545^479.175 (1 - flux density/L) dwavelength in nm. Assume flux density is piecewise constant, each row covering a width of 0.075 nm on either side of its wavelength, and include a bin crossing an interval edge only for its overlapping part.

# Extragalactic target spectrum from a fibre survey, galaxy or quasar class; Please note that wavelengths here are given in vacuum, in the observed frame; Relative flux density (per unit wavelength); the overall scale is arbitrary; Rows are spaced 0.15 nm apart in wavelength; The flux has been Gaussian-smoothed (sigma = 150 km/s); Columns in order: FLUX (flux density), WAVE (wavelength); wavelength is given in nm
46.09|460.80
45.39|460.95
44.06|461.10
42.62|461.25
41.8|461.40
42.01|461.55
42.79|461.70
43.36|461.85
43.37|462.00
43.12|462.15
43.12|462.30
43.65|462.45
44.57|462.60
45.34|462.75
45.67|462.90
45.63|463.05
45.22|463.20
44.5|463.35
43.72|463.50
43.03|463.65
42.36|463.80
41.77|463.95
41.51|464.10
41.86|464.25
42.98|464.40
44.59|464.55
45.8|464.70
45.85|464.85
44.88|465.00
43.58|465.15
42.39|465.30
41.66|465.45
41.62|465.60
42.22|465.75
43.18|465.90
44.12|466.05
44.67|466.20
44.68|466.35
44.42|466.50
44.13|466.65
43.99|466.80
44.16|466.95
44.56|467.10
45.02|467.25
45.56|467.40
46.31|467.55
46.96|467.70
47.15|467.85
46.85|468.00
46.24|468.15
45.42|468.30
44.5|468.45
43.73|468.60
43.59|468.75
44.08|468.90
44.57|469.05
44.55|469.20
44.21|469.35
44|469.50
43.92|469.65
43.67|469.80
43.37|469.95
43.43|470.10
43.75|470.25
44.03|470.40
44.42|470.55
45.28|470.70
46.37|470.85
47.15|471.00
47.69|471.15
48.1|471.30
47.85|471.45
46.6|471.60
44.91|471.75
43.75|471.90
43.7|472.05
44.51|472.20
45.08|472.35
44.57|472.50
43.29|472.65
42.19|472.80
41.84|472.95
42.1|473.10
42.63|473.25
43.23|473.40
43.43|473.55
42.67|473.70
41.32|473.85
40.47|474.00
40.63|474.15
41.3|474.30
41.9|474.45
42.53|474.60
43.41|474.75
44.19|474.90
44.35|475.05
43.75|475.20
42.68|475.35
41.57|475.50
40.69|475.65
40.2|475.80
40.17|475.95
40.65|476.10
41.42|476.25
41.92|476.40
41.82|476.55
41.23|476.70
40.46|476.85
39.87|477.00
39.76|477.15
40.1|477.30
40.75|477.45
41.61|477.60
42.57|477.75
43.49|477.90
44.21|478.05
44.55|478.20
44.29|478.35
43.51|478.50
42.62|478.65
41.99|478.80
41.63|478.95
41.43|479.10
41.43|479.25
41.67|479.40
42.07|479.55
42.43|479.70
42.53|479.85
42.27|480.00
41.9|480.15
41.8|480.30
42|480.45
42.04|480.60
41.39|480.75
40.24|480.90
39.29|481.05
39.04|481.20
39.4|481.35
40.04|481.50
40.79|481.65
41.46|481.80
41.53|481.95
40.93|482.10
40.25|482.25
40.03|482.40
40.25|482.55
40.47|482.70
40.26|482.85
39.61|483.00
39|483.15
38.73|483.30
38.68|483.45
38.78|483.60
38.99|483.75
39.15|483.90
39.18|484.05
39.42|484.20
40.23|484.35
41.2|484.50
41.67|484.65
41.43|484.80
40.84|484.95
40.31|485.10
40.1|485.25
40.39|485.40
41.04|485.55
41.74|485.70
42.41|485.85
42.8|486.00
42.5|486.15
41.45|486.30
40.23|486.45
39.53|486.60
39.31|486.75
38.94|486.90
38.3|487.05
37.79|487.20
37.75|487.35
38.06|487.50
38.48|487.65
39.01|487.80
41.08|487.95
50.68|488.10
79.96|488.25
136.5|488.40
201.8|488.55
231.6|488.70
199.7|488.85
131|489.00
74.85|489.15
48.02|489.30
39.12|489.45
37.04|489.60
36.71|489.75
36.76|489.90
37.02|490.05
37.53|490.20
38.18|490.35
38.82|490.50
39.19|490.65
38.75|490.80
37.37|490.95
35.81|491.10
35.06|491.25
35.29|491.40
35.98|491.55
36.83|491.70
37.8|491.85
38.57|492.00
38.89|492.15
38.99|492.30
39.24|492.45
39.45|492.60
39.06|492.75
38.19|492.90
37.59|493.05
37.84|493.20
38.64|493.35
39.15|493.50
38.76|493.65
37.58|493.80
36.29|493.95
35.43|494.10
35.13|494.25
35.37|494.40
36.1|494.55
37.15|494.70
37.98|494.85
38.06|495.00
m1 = 0.86 nm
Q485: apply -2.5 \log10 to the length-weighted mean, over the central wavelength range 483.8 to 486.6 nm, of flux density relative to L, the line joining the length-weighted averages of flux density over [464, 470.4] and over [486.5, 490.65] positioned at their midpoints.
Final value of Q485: 0.486 mag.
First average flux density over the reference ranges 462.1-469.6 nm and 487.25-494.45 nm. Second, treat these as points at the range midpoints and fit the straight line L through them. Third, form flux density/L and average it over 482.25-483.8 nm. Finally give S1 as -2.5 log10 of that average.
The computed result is 0.29 mag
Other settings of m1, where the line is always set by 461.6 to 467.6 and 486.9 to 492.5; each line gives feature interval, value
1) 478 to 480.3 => 0.45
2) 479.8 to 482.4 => 0.64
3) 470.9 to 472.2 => 0.06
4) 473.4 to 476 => 0.42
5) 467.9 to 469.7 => 0.07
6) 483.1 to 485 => 0.55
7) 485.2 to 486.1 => 0.25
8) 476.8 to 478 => 0.25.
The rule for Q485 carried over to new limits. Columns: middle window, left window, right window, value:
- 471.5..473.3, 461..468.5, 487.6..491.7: 0.17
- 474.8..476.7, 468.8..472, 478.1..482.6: 0.03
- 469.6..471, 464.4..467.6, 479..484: -0.03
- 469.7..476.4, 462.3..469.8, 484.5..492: 0.10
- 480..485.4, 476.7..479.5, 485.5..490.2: 0.29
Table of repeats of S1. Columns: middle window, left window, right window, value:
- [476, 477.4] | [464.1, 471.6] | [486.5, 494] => 0.19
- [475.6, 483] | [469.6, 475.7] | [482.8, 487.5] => 0.01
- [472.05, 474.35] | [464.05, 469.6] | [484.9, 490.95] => 0.15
